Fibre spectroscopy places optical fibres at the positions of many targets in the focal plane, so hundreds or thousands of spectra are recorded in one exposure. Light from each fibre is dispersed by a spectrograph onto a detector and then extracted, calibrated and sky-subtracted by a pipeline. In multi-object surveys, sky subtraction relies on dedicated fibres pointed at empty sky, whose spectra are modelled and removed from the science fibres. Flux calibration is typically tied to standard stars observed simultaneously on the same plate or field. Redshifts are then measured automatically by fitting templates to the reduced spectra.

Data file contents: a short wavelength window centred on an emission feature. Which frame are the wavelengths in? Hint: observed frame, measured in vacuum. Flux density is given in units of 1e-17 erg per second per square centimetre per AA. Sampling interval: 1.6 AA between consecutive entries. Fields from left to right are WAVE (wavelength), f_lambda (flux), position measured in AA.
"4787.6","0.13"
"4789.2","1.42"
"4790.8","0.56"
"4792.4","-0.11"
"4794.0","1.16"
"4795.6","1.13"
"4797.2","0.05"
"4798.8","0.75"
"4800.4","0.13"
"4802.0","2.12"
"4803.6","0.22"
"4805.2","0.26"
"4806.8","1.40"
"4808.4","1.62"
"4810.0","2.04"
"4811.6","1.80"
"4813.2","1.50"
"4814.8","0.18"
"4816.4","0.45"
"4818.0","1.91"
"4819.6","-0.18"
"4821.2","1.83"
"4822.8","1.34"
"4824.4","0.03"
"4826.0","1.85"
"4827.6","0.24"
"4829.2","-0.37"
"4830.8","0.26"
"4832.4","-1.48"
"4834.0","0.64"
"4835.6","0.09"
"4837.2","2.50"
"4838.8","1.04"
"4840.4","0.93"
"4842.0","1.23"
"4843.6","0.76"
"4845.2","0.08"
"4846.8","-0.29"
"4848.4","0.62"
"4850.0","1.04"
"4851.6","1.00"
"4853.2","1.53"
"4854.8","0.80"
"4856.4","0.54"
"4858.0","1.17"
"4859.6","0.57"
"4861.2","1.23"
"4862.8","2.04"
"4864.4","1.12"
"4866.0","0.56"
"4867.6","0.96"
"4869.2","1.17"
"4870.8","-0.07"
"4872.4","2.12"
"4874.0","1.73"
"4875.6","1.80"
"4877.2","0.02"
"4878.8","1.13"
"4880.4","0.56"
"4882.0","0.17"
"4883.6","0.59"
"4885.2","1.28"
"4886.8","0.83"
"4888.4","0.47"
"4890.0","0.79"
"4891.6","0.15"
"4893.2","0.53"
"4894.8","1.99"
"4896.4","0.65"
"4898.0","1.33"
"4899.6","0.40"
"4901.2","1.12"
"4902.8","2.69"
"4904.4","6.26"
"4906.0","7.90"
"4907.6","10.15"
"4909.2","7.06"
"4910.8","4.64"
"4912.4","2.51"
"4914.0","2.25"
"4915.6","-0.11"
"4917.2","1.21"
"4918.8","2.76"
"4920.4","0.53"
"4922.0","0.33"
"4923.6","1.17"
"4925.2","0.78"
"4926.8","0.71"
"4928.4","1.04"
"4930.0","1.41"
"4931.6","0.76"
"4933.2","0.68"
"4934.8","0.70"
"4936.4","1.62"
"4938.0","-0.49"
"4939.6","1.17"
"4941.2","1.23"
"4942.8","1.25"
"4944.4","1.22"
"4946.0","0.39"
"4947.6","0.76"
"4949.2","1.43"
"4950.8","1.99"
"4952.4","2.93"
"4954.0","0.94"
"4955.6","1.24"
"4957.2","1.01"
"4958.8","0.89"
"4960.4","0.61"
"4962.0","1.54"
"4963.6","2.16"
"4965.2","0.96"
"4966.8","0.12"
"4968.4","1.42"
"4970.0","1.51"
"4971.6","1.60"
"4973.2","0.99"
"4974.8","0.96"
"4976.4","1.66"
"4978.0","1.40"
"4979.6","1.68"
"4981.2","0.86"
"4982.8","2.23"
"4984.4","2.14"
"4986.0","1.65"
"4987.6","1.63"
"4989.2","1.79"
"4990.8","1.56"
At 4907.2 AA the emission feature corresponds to [O II]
